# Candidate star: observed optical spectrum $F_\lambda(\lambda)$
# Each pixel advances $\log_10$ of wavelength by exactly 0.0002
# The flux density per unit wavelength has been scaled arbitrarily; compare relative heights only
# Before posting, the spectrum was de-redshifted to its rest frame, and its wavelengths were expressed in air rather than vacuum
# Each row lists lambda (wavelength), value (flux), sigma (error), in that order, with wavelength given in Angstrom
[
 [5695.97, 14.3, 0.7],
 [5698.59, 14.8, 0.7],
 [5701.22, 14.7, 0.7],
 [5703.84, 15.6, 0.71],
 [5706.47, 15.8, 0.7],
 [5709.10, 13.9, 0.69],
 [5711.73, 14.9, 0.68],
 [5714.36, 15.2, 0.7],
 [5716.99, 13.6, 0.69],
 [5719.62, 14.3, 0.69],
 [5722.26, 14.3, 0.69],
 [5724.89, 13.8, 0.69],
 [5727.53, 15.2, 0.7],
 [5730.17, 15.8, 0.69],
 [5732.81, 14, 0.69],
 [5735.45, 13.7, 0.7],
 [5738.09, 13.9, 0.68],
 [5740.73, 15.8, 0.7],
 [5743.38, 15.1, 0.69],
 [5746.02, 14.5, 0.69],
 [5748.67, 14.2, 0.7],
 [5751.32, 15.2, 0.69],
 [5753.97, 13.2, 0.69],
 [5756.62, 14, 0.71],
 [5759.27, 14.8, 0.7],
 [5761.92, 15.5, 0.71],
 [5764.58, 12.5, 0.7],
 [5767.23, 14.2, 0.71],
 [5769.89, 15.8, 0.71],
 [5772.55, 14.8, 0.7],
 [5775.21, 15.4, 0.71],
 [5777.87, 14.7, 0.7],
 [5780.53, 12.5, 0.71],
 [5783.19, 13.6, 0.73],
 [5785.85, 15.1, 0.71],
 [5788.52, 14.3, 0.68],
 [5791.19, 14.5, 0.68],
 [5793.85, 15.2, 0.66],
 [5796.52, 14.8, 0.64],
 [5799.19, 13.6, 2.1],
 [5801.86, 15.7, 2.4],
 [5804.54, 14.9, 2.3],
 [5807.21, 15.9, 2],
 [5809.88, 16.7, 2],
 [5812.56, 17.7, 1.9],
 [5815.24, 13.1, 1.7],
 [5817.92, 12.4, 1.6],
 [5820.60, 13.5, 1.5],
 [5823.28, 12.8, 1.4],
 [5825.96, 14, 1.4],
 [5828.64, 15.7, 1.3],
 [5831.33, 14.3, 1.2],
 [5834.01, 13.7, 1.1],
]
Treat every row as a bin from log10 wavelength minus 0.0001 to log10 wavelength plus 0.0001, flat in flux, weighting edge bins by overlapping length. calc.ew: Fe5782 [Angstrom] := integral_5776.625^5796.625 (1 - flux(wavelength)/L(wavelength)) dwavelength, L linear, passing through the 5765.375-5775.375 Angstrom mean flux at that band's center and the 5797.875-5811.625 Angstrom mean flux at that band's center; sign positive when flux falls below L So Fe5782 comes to 1.1 Angstrom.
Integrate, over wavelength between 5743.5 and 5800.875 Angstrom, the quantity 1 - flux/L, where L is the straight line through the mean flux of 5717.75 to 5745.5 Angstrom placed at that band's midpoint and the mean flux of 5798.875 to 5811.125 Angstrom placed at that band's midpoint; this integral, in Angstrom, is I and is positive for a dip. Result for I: 2.51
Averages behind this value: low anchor 14.6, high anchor 15.5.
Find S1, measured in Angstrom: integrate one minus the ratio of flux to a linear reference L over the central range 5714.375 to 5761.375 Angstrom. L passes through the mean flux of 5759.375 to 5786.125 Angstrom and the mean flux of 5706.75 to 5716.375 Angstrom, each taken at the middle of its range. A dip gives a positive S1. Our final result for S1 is 0.34 Angstrom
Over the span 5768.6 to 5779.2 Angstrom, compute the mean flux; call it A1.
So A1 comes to 15.2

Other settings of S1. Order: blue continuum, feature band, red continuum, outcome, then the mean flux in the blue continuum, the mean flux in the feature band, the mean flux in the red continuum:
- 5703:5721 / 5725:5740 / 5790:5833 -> 0.2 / 14.7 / 14.5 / 14.7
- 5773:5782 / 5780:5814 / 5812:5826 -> -2.5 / 14.3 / 15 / 13.7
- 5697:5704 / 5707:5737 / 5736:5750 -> 0.7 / 14.9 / 14.5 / 14.6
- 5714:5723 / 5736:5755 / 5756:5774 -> -0.2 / 14.3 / 14.5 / 14.5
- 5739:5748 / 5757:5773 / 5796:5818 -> 0.5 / 15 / 14.6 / 15.1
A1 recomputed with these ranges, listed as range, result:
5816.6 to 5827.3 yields 13.2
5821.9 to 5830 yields 14.2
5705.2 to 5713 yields 14.9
